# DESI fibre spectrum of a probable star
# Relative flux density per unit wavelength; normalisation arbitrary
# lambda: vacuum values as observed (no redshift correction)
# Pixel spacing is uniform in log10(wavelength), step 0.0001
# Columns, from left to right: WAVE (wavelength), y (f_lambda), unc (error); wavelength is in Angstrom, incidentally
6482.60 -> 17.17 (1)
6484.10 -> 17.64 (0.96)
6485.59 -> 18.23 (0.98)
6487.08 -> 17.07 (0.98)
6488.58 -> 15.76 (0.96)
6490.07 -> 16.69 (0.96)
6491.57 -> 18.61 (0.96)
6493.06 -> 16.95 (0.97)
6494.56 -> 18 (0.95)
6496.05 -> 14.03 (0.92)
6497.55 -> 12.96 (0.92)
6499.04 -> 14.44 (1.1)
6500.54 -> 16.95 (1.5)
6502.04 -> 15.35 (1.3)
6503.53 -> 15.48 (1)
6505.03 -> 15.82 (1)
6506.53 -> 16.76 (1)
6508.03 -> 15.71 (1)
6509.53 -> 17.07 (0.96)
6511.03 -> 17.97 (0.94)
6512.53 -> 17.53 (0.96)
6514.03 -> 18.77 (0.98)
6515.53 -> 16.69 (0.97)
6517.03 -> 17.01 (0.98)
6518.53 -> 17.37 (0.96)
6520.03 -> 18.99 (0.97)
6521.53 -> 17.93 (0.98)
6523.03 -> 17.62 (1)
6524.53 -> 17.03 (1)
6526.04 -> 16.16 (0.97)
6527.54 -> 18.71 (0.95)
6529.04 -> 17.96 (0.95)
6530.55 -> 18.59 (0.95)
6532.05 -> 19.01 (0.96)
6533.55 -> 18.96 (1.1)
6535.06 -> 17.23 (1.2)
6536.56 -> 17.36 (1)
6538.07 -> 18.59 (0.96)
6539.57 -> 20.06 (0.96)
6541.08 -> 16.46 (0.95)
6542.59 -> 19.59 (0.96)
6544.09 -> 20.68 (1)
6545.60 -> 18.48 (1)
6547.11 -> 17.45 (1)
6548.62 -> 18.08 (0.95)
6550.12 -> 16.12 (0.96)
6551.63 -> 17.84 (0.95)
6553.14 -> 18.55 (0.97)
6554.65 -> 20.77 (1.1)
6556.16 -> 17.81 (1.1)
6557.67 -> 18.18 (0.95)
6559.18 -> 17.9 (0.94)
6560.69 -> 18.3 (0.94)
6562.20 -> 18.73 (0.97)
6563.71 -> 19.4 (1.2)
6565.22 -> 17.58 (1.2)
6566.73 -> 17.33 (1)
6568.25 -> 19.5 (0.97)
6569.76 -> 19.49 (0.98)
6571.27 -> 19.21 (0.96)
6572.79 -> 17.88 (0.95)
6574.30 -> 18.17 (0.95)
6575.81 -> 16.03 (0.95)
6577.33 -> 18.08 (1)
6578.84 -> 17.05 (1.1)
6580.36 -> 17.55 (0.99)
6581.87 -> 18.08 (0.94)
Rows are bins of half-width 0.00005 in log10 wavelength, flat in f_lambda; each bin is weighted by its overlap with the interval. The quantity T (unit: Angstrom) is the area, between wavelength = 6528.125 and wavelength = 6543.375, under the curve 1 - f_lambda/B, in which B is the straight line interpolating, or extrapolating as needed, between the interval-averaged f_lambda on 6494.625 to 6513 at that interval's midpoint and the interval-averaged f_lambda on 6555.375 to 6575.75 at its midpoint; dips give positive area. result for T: -1.1 Angstrom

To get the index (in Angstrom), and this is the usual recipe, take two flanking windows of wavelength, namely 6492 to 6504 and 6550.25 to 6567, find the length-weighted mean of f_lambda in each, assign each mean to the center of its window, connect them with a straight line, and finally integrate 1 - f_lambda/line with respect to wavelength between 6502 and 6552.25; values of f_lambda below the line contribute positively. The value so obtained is -2.3 Angstrom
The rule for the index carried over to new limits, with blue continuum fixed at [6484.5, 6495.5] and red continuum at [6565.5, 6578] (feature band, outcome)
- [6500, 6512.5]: 0.7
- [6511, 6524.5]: -0.1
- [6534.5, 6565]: -0.7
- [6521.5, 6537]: -0.1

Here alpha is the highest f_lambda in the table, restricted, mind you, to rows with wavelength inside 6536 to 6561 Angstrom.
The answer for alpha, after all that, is 20.77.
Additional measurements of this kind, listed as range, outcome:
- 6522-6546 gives 20.68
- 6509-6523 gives 18.99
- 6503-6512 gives 17.97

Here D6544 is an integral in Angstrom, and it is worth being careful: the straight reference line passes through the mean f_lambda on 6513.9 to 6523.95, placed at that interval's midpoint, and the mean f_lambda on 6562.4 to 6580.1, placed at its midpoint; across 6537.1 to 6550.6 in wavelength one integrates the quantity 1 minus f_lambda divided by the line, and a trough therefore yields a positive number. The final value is -0.4 Angstrom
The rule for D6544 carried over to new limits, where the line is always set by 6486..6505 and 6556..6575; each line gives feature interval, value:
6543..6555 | -0.38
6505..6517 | -0.38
